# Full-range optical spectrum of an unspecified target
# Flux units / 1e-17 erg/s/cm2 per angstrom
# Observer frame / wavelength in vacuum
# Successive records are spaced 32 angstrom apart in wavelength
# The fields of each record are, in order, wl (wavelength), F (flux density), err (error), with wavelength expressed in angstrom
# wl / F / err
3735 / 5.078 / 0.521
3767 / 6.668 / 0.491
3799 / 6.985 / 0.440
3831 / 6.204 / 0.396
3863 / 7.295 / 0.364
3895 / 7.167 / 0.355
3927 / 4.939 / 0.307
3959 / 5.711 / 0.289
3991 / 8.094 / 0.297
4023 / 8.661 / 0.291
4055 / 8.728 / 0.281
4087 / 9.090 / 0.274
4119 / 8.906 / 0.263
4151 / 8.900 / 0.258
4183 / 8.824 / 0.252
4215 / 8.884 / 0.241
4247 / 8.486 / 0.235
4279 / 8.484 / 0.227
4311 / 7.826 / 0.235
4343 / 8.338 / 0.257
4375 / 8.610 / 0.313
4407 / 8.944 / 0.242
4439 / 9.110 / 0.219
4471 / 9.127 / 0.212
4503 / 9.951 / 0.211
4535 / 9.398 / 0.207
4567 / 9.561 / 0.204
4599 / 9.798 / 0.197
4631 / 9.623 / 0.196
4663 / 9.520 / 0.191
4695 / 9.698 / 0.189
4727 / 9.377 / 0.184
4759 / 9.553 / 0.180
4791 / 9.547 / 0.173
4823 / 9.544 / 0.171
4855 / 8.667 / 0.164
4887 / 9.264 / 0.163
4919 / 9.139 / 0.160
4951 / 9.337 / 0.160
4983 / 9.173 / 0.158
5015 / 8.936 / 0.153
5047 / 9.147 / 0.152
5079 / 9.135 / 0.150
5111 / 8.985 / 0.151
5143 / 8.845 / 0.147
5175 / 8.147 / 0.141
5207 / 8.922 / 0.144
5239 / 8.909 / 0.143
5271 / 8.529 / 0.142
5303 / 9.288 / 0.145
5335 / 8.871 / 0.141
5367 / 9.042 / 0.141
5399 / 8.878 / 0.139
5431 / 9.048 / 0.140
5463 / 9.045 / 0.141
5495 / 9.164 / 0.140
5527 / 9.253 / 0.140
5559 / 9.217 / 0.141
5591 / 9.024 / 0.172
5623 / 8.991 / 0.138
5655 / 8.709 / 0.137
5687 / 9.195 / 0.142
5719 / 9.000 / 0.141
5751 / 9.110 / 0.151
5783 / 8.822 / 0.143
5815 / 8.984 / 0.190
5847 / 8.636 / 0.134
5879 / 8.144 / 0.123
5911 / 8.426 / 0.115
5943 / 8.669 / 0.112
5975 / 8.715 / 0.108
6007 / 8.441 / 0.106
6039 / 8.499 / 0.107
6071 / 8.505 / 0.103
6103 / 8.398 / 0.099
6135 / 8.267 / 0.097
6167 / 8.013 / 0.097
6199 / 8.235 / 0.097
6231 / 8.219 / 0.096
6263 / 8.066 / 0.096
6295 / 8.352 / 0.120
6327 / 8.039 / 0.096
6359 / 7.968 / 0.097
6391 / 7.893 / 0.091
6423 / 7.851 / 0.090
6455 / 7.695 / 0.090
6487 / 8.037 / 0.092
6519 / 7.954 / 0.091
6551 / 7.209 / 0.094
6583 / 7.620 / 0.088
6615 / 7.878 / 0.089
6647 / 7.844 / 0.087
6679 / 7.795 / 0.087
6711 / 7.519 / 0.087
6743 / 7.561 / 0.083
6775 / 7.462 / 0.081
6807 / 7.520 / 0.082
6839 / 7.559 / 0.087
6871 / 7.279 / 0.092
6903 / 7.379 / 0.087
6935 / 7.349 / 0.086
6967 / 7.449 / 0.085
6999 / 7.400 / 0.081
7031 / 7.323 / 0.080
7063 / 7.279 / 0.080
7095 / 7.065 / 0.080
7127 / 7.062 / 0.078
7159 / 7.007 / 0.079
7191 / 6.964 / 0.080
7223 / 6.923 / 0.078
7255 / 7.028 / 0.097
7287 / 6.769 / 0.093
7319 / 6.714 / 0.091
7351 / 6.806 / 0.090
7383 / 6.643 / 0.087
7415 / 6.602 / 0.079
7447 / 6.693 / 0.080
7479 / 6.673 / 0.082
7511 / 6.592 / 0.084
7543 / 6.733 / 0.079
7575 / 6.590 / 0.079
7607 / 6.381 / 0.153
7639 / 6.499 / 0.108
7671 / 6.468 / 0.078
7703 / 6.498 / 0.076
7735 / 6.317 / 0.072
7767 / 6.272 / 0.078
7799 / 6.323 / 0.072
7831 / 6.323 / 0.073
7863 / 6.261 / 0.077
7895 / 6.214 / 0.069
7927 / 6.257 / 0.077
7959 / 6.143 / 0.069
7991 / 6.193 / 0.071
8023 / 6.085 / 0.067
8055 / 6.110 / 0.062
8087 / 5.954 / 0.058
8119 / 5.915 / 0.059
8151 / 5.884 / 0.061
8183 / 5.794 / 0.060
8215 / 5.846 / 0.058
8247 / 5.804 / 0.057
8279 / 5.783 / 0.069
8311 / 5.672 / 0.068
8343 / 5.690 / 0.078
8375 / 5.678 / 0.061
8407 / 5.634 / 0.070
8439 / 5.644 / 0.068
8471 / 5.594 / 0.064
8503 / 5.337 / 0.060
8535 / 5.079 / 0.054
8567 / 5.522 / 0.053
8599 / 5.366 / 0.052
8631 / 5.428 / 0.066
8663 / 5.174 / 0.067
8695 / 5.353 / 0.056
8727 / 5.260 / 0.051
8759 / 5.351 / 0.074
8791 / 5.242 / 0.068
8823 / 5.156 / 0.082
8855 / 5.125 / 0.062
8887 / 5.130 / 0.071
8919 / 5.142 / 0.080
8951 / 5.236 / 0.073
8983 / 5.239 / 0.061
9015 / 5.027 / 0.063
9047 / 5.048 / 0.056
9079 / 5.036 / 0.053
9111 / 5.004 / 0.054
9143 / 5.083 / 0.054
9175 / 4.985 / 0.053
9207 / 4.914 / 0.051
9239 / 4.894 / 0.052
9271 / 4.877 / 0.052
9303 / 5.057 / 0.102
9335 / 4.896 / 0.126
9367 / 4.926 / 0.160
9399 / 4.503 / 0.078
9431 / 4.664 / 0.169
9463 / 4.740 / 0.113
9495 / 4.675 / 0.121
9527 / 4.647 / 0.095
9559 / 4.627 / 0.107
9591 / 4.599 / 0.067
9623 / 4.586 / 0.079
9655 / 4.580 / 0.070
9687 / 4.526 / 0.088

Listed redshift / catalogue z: 0.00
